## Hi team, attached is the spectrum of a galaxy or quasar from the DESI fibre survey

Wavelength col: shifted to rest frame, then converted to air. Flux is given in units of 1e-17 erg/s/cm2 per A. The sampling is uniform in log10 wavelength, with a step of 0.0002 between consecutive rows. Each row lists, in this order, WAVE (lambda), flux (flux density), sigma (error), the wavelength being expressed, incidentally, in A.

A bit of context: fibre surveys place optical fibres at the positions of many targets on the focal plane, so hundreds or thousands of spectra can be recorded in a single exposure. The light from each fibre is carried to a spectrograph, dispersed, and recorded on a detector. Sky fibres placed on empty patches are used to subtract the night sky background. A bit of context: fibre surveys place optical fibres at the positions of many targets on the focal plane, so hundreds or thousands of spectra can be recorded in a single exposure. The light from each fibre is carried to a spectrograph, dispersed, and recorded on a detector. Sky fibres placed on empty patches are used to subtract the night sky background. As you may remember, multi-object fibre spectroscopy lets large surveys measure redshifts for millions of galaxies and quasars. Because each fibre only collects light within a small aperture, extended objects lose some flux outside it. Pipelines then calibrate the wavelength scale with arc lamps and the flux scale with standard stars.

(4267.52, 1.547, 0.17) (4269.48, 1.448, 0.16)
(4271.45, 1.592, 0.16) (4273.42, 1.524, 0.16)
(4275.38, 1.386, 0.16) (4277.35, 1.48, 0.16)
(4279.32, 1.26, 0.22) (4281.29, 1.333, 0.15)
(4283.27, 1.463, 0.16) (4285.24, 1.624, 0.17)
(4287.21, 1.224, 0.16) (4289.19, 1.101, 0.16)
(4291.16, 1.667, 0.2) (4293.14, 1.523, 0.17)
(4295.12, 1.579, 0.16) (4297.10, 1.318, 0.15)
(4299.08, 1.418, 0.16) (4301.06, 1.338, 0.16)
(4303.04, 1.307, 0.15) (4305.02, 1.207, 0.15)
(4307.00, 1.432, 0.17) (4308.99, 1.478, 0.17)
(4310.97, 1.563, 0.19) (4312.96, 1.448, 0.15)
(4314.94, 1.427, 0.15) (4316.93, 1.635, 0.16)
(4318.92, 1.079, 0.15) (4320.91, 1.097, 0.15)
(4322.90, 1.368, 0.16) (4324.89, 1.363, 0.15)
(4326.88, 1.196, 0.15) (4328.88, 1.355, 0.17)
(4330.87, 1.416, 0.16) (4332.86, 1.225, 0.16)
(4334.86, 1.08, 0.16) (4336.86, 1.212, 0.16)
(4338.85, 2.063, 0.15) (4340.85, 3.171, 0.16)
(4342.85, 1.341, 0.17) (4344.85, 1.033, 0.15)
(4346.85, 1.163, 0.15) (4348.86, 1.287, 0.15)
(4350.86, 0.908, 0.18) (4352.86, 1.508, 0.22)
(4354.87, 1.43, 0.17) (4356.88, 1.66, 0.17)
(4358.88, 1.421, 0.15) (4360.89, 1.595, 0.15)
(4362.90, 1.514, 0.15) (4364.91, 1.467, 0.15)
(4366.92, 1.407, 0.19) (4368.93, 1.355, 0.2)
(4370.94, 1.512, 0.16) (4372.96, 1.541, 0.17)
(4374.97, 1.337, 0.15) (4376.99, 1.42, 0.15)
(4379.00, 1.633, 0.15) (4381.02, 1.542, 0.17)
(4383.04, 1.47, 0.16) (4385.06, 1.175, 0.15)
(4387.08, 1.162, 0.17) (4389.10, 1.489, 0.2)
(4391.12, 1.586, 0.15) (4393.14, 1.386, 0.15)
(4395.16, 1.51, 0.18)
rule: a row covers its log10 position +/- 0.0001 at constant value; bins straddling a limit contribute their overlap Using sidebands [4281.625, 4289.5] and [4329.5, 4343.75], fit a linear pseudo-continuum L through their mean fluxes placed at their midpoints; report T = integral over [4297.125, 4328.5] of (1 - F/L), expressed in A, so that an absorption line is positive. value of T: 3.2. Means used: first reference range 1.37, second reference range 1.64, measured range 1.36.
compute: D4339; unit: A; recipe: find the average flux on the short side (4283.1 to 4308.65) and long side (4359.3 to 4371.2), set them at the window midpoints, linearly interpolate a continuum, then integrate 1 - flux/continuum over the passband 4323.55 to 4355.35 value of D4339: 0.5 A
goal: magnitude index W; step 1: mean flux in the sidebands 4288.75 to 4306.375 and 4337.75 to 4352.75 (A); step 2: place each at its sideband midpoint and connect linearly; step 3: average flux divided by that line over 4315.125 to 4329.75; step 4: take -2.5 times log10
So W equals 0.14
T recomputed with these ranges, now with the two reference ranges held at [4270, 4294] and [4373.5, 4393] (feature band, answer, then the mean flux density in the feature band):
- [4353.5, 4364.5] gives -0.7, 1.52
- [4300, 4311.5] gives 0.4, 1.38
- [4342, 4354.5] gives 1.8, 1.22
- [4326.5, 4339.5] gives 0.7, 1.35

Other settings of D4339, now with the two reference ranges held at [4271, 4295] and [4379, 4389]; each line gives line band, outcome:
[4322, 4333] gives 0.6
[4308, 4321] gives 0.1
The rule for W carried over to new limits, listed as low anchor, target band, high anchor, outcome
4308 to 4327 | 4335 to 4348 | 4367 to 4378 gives -0.16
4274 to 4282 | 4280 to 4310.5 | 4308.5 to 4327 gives -0.02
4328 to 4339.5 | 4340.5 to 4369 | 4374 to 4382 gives -0.02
